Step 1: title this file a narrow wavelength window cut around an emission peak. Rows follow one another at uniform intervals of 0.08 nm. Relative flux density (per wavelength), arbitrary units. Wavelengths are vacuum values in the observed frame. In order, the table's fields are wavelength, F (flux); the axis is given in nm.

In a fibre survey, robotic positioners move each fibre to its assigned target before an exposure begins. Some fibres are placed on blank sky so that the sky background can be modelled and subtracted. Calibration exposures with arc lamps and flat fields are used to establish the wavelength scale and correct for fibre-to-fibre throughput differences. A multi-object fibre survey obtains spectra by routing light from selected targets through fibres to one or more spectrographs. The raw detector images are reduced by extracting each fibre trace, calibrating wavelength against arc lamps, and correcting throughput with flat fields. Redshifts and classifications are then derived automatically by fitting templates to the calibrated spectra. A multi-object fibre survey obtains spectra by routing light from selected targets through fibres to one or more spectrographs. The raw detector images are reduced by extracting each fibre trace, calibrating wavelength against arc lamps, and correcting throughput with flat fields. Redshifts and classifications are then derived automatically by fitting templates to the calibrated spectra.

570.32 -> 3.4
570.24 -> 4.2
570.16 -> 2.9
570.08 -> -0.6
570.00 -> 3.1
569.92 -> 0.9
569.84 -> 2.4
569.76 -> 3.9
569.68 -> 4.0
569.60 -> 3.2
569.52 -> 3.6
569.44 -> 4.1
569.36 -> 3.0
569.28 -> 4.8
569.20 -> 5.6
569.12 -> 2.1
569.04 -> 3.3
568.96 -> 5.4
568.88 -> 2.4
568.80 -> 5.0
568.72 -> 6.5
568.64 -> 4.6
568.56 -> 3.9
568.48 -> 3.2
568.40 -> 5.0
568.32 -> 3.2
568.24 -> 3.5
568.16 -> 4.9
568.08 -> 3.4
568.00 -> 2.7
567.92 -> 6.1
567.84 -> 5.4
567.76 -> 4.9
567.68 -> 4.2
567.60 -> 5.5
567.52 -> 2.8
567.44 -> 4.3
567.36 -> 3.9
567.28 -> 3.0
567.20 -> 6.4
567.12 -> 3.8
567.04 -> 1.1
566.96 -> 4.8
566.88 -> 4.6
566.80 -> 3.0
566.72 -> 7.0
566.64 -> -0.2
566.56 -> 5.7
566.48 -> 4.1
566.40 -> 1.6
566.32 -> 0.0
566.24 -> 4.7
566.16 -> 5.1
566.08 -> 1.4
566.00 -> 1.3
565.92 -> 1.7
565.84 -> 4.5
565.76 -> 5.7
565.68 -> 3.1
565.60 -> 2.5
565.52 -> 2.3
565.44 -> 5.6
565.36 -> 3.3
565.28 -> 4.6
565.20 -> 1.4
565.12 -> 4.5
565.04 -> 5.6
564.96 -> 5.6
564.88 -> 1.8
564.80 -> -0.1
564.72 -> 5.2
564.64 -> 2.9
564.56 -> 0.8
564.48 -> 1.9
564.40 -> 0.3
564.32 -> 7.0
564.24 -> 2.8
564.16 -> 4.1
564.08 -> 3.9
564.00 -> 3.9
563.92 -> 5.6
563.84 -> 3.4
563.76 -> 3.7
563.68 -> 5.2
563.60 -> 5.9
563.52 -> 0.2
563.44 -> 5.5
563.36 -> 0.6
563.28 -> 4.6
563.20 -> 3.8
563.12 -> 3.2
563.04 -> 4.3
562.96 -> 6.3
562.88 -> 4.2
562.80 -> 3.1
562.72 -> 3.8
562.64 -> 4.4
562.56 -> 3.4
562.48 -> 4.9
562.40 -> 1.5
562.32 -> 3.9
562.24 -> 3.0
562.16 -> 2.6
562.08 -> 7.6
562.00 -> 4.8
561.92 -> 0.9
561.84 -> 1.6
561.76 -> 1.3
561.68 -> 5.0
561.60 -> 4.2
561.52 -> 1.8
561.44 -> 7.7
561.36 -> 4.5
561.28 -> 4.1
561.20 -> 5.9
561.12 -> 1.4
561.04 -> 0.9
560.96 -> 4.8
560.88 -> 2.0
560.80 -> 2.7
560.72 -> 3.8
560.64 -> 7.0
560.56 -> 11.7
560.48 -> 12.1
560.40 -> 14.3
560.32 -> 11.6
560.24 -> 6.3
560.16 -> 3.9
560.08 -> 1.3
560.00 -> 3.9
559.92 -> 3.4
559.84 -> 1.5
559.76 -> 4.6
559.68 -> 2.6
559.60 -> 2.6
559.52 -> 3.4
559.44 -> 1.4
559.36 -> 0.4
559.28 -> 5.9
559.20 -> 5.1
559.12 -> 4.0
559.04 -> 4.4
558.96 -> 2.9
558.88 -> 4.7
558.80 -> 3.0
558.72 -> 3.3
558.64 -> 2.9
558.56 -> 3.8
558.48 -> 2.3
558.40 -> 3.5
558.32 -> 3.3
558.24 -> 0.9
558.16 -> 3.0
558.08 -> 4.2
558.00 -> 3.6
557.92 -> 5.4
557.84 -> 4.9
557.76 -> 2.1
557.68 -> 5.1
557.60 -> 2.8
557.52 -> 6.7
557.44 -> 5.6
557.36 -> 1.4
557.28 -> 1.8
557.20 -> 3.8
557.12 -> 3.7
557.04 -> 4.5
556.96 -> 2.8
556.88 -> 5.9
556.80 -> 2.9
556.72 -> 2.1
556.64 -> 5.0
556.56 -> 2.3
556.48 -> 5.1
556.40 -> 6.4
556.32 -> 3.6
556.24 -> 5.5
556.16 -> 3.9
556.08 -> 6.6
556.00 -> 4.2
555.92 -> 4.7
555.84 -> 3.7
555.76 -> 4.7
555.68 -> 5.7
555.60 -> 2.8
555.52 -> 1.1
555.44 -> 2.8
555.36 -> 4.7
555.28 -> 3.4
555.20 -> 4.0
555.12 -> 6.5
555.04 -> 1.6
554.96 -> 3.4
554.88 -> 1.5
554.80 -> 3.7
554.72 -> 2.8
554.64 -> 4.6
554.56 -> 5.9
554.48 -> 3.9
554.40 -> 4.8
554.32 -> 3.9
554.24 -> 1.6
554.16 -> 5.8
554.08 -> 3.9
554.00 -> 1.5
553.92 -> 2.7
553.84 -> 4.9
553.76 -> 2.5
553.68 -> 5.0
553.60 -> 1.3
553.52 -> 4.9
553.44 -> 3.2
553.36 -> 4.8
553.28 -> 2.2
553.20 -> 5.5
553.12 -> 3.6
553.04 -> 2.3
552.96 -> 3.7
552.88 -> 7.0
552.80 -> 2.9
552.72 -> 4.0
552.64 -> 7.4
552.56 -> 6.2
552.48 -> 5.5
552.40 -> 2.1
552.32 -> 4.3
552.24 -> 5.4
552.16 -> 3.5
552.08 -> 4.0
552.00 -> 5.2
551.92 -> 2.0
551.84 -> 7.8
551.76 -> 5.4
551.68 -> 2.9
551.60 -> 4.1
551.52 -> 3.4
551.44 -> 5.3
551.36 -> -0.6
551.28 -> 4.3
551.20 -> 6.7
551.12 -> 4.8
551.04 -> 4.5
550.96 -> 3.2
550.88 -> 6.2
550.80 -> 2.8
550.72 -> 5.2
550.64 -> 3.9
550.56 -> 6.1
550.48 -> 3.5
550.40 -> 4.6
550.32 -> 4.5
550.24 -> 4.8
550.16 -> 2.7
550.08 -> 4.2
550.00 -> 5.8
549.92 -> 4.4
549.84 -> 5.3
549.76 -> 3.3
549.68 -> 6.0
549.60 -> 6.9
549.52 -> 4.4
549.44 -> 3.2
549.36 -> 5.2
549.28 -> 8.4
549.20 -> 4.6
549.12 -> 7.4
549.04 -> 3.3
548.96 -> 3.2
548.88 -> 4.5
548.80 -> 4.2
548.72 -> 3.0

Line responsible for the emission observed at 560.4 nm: H-gamma 4340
